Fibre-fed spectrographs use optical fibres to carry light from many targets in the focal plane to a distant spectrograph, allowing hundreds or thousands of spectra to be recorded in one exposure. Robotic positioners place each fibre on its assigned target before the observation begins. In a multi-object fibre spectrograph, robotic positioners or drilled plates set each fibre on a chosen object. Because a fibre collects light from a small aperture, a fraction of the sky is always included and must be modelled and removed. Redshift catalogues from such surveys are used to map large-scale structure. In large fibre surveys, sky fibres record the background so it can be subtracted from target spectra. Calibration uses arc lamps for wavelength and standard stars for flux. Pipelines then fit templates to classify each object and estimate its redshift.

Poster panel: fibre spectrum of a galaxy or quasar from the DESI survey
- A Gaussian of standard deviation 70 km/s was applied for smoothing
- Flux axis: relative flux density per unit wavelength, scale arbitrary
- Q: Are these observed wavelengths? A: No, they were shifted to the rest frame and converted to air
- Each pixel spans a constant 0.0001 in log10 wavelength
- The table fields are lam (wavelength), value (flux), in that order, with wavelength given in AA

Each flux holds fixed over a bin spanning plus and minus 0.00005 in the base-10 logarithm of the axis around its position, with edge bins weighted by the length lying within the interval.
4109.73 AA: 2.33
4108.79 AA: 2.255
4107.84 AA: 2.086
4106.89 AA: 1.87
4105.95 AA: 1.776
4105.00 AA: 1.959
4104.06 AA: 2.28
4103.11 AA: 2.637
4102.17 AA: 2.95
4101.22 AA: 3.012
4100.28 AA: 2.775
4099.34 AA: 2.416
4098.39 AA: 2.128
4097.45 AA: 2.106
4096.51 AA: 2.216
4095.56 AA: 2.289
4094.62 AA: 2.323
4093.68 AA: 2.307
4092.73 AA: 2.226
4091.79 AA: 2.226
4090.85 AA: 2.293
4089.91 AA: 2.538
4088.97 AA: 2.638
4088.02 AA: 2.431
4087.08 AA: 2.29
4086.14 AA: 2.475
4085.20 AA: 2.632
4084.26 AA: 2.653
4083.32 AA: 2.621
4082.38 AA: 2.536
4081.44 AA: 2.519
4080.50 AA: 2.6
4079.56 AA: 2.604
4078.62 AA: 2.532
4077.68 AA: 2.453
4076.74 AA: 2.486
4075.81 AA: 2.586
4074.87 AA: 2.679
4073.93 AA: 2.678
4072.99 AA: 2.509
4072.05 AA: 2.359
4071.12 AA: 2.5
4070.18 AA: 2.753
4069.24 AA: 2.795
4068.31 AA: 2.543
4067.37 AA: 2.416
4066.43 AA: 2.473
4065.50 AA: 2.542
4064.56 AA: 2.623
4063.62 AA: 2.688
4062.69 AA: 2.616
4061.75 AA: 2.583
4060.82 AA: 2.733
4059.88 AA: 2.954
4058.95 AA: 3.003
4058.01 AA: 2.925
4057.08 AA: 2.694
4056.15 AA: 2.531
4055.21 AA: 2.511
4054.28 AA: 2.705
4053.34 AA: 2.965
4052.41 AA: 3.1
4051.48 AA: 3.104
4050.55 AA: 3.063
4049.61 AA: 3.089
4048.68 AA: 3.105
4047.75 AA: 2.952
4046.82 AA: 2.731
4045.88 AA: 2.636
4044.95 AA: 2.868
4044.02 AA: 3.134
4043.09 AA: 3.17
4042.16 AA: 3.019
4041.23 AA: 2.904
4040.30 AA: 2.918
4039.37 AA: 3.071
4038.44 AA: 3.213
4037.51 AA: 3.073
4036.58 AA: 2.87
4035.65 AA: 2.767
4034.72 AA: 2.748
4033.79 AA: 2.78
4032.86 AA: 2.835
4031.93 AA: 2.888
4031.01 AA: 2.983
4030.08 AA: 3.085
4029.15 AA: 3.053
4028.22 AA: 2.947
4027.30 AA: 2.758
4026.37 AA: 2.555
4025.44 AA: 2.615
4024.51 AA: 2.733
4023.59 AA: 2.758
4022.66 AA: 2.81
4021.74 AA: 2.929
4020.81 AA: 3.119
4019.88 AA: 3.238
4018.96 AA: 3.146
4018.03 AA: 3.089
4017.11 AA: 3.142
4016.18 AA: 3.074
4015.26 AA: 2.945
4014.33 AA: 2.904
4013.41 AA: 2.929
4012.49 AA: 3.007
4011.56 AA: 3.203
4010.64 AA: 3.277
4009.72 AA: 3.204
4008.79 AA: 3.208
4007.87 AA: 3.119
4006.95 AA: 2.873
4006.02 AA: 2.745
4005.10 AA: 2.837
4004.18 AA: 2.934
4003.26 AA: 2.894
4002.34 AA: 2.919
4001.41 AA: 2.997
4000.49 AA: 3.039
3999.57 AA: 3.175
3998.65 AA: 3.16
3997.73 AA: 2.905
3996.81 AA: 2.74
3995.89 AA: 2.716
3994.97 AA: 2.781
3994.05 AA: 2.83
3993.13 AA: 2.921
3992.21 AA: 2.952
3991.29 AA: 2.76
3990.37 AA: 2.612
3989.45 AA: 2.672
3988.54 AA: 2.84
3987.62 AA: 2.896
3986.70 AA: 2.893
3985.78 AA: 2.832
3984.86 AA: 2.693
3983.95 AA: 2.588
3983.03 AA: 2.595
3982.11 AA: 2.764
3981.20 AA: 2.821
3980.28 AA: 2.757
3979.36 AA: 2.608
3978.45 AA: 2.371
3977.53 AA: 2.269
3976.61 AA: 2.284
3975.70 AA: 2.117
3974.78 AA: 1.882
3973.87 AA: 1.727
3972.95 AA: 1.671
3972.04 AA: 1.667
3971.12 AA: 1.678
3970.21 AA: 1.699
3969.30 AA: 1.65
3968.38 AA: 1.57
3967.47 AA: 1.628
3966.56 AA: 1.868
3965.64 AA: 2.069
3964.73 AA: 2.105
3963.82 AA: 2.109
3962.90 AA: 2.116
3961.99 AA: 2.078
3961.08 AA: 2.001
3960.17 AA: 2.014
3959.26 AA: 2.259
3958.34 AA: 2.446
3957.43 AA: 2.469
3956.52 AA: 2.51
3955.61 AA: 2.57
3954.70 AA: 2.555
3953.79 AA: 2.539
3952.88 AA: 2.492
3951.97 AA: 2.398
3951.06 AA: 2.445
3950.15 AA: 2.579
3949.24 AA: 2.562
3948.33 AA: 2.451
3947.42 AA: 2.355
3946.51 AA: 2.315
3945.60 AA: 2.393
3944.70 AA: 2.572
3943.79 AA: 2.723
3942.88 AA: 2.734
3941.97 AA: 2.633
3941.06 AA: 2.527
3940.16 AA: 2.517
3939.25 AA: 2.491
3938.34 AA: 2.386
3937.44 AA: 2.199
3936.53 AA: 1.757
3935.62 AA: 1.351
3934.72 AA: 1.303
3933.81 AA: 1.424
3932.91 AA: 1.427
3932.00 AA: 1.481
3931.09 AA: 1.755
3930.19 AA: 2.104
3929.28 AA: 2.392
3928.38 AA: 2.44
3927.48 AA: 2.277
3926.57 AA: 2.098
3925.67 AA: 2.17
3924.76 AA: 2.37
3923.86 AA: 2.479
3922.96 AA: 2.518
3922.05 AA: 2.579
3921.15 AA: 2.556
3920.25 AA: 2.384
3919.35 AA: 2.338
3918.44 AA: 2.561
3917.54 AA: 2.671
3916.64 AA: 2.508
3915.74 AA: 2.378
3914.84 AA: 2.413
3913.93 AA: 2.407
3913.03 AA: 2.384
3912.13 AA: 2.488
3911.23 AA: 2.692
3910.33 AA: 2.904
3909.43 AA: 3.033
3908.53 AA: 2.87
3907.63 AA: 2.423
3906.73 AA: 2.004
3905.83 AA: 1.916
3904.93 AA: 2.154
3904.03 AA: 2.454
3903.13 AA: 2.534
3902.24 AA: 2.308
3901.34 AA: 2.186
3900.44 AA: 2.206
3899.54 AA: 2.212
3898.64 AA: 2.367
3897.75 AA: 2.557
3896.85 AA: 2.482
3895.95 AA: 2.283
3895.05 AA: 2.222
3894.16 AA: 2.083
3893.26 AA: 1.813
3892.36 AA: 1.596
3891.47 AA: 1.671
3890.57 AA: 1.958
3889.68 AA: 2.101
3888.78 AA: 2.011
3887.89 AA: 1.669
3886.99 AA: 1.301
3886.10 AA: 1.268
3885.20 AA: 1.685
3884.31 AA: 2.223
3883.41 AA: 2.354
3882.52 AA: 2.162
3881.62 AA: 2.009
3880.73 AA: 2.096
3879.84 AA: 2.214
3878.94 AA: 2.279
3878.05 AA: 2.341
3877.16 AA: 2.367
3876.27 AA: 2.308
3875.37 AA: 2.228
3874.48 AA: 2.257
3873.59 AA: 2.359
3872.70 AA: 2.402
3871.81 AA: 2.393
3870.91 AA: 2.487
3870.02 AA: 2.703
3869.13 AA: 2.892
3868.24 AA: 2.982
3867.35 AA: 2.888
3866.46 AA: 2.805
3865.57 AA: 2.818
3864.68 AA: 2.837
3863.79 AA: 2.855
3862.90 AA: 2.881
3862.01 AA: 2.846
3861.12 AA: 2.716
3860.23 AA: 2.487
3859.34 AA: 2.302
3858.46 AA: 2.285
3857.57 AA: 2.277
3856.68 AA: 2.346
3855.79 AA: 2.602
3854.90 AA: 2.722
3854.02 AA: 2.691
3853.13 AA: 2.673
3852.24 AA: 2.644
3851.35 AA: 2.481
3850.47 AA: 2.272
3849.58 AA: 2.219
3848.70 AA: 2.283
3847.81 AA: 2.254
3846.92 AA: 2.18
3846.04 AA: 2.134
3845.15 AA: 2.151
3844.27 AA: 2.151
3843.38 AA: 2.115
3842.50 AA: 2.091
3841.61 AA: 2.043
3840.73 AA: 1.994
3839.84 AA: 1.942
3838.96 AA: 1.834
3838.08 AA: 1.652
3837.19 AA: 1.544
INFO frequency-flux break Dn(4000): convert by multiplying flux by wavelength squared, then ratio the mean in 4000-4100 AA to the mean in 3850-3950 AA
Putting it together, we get 1.28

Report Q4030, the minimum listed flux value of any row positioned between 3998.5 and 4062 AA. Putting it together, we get 2.511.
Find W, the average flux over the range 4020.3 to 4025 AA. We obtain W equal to 2.87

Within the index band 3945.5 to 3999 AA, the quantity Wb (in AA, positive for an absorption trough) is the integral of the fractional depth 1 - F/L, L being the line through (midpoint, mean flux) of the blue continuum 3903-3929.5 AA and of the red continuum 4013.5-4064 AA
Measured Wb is 5.3 AA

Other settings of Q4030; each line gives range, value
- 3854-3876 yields 2.228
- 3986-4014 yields 2.612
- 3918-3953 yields 1.303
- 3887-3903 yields 1.596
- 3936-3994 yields 1.57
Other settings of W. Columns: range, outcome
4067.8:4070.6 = 2.69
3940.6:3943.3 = 2.63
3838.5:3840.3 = 1.89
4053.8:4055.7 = 2.6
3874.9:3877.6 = 2.3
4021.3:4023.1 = 2.88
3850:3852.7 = 2.46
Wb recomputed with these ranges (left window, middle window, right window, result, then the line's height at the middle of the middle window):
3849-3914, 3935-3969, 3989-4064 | 4.43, 2.63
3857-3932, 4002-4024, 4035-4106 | -4.03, 2.55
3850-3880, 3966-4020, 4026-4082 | 0.94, 2.71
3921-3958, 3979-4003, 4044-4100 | -4.12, 2.41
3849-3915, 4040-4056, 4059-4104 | -2.74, 2.5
